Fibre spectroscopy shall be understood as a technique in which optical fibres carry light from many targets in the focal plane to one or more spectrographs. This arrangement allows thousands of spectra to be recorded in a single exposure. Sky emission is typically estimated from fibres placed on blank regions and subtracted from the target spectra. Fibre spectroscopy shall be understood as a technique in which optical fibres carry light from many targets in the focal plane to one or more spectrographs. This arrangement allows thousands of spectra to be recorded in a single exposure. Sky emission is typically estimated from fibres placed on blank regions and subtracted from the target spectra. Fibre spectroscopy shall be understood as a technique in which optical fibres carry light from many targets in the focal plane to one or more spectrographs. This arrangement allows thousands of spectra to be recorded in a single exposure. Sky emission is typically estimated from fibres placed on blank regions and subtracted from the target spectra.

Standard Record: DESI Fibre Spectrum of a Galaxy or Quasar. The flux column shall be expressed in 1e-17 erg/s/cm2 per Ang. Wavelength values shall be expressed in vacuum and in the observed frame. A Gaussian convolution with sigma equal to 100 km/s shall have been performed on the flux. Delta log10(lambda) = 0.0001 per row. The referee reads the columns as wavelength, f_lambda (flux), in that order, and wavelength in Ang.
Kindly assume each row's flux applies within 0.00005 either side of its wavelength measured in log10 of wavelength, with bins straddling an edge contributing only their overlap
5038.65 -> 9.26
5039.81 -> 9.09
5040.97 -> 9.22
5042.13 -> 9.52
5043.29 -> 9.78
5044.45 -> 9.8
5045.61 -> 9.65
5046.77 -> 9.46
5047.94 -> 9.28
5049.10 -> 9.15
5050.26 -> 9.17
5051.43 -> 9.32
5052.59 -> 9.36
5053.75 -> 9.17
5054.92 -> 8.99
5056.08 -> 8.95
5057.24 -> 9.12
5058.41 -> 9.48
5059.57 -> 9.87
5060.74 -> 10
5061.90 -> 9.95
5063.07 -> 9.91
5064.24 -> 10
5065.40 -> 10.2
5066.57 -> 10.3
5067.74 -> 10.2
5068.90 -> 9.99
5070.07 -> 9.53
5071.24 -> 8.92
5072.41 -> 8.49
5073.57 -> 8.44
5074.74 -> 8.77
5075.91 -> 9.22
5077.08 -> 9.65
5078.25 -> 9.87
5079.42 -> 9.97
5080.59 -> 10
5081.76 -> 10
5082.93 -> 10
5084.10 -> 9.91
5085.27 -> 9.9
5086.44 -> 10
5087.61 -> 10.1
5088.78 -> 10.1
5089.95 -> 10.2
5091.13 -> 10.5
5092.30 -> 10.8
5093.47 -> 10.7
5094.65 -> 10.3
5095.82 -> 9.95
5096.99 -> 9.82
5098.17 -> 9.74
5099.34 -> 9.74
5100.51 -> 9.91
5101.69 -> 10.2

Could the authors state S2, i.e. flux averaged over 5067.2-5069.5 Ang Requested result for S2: 10.1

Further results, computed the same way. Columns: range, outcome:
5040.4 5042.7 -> 9.37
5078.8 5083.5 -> 9.99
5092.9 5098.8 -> 10.1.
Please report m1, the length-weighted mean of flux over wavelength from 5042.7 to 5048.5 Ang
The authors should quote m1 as 9.59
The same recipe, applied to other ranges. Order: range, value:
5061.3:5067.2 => 10.1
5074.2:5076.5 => 8.99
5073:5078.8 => 9.18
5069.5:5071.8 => 9.22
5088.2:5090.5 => 10.2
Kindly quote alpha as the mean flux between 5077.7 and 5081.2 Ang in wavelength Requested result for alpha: 9.95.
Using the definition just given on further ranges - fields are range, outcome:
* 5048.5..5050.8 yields 9.18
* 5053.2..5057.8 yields 9.06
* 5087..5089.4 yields 10.1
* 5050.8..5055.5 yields 9.2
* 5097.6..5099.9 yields 9.76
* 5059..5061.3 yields 9.91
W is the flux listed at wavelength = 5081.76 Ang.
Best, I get 10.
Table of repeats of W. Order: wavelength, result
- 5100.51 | 9.91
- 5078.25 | 9.87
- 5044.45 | 9.8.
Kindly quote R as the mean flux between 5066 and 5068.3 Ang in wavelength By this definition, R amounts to 10.2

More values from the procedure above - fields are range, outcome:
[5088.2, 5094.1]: 10.4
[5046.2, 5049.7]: 9.29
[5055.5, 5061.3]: 9.48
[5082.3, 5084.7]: 9.96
